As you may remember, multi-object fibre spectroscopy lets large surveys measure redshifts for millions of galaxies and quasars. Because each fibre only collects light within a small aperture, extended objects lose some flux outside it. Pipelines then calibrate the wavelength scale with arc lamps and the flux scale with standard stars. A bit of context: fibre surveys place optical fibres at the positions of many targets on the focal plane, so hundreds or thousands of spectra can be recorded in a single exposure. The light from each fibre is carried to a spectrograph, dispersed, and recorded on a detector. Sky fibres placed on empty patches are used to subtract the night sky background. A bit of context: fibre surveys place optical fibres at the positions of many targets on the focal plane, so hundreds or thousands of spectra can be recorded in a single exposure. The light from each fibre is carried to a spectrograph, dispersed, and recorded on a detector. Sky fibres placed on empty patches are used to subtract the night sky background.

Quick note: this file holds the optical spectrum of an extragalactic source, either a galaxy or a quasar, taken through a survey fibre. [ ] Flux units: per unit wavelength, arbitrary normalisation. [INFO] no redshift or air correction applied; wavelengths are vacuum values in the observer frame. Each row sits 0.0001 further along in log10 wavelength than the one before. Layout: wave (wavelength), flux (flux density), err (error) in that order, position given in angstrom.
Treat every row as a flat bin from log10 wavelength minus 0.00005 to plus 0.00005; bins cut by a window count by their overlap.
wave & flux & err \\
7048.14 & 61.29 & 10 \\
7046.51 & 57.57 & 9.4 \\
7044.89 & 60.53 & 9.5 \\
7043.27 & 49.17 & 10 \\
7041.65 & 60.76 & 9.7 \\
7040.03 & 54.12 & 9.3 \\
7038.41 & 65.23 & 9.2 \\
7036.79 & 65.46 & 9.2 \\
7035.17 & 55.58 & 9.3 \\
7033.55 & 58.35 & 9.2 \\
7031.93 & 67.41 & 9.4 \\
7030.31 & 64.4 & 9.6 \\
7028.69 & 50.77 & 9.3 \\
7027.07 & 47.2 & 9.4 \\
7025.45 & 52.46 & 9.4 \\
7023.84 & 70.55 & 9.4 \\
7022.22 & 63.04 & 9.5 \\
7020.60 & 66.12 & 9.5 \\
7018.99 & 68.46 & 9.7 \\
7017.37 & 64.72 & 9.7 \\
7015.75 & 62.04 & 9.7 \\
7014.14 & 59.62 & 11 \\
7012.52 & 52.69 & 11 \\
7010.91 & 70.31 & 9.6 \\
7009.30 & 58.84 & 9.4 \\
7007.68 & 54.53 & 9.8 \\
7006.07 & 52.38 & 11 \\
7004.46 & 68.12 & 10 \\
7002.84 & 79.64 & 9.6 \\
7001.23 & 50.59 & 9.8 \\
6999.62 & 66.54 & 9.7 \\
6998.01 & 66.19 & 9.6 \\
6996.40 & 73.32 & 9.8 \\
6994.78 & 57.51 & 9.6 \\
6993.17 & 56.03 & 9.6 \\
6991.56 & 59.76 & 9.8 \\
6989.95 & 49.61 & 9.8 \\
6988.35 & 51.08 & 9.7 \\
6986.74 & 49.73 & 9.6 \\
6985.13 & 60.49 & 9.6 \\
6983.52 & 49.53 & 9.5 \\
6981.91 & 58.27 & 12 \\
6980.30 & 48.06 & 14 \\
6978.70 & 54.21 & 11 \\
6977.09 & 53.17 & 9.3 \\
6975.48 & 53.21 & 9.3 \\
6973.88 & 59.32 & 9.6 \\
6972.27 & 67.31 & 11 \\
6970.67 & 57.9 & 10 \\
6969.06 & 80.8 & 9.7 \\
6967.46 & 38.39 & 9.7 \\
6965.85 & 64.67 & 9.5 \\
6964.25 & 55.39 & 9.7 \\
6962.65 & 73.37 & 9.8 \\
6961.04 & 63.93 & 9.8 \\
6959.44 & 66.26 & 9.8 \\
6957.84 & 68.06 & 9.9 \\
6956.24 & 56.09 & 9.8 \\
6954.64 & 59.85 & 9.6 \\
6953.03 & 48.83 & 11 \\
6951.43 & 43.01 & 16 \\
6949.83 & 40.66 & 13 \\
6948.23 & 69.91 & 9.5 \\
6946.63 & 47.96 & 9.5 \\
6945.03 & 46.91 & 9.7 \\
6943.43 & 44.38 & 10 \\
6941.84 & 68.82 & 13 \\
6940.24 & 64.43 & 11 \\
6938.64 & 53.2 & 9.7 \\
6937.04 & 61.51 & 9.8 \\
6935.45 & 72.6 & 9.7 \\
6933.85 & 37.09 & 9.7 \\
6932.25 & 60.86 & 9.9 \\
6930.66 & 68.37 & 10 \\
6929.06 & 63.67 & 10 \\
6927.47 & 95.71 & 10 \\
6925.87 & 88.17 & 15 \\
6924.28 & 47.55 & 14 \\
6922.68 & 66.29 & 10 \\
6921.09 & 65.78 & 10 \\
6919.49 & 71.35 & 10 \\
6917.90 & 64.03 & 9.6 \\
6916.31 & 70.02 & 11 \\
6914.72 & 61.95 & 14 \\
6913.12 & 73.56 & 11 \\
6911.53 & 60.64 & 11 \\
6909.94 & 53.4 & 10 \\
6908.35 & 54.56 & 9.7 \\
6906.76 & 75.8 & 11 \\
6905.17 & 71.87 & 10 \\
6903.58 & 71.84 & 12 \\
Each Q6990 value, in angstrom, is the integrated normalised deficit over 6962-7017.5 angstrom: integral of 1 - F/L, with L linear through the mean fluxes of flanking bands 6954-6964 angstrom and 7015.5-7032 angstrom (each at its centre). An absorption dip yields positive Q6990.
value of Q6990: 3.1 angstrom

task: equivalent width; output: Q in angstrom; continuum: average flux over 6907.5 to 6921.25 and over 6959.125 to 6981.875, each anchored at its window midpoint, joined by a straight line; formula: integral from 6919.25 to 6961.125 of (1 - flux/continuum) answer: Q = 0.9 angstrom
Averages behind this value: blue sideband 63.9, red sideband 59.5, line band 60.6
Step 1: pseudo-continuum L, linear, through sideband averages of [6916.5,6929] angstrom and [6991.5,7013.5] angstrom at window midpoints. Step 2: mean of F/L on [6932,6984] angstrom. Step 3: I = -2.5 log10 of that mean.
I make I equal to 0.17 mag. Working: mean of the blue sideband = 70.8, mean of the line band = 57.2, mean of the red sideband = 61.9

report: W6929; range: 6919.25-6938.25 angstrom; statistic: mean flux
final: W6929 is 66.1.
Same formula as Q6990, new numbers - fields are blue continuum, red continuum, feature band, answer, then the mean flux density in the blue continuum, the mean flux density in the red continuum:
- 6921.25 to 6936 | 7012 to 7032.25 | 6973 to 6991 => 2.8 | 66.5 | 60.7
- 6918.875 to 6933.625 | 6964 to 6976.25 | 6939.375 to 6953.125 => 2.5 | 68.4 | 59.9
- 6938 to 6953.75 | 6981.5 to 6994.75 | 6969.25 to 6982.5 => -0.9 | 52.8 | 54.4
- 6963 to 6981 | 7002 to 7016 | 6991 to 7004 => -0.7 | 58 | 62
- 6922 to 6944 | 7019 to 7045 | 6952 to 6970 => 0.5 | 64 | 59.7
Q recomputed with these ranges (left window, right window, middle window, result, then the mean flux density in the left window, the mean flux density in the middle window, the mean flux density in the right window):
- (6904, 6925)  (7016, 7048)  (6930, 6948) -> 1.8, 64.6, 57.3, 60.1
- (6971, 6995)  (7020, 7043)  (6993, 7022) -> -2.7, 55.2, 62.8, 59.8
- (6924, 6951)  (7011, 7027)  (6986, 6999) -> 0.7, 60.7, 58.1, 61.9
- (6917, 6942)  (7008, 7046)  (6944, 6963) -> 2.3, 65.5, 56.5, 60.2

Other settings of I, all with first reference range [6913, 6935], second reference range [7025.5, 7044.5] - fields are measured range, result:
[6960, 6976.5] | 0.030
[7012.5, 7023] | -0.069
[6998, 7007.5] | -0.048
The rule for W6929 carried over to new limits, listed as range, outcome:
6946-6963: 57.7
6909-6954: 61.1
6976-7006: 58.2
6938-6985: 57.2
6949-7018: 58.7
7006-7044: 59.9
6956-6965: 64.4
